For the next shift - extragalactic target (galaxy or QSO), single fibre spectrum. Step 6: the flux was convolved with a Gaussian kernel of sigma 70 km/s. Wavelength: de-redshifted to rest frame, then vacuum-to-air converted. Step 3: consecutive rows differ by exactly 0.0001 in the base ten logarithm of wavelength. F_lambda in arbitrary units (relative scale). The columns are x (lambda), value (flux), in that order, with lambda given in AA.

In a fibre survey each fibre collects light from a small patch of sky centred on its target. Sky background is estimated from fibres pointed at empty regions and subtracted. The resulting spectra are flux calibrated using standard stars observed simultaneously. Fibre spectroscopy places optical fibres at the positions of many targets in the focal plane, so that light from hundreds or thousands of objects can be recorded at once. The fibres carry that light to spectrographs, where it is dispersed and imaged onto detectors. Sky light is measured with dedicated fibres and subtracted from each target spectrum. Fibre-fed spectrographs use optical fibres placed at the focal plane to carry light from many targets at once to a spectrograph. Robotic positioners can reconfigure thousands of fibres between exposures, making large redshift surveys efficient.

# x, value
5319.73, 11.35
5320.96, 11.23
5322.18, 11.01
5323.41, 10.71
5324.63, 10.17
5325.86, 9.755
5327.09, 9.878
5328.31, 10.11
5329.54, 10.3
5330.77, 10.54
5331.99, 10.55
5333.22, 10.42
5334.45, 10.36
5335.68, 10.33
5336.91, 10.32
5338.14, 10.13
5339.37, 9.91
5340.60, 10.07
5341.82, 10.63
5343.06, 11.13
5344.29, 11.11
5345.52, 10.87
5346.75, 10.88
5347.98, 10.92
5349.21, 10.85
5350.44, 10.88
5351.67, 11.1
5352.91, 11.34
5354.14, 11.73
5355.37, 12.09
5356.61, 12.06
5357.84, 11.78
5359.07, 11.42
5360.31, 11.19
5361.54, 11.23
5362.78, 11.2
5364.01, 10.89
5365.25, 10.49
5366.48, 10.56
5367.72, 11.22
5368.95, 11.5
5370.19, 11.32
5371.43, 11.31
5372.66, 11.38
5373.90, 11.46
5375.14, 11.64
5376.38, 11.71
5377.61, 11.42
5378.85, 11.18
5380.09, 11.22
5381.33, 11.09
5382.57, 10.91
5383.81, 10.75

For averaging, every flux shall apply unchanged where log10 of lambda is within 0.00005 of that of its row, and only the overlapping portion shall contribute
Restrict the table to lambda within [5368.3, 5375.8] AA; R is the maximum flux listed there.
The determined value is 11.64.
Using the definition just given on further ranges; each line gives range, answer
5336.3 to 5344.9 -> 11.13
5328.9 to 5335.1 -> 10.55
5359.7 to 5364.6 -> 11.23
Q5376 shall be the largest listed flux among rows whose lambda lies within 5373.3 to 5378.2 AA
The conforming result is 11.71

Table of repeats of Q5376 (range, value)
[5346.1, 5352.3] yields 11.1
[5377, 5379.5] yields 11.42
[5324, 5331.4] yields 10.54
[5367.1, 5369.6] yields 11.5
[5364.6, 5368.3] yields 11.22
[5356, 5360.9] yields 12.06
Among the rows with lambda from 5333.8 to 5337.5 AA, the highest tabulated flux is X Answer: 10.36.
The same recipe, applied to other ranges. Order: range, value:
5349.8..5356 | 12.09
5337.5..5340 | 10.13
